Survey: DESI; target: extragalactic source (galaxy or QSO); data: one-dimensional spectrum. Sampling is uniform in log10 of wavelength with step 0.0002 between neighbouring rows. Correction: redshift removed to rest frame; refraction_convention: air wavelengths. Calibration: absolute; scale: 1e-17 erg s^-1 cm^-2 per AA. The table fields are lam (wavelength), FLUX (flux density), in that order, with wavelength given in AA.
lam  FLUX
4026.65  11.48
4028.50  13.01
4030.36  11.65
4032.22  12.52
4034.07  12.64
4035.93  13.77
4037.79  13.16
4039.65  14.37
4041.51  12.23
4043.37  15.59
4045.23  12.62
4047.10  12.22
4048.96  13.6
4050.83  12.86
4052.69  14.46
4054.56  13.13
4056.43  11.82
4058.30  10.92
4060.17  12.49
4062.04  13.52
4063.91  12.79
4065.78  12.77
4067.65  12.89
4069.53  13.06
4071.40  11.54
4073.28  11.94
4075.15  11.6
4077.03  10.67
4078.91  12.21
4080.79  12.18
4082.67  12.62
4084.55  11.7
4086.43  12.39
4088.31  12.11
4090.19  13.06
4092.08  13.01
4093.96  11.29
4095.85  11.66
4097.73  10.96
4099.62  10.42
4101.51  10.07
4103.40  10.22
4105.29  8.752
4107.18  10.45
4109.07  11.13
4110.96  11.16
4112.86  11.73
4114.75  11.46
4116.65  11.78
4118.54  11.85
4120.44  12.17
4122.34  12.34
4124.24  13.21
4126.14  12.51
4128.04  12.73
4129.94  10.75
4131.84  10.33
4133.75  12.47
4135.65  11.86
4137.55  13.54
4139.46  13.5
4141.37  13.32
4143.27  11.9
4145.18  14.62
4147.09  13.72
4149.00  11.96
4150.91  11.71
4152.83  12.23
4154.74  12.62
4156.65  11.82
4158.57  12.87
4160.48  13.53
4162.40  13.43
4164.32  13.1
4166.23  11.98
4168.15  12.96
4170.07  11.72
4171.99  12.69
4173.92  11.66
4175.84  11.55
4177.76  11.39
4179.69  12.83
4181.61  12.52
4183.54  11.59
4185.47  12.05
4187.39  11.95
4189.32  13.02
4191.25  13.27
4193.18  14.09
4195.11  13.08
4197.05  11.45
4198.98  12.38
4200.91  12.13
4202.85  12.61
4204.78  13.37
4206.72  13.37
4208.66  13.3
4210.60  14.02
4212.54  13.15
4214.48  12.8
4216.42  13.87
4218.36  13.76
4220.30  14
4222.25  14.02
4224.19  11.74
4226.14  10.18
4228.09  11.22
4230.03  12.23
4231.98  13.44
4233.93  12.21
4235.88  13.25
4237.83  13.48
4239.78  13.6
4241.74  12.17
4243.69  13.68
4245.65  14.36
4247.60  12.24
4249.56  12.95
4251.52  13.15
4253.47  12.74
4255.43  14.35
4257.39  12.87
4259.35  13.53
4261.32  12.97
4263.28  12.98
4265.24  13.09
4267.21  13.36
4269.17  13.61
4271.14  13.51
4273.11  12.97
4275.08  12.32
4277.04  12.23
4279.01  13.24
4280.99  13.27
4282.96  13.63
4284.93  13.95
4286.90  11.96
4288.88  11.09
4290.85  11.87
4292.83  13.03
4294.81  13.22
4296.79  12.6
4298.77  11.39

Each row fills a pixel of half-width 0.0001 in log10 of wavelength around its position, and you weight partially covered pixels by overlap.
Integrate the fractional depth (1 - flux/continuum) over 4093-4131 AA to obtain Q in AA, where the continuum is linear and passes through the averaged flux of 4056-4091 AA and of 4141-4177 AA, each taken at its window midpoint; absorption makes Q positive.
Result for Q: 3.2 AA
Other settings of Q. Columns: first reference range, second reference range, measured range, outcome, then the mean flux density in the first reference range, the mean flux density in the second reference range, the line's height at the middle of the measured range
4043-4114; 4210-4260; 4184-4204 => 0.3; 12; 13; 12.8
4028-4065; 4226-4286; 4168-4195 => 1.3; 13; 13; 13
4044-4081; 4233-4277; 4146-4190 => 1.6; 12.5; 13.1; 12.8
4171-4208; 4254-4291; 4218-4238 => 0.2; 12.5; 13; 12.7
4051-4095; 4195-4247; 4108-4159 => 1.3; 12.4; 12.9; 12.6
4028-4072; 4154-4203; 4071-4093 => 1.2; 12.9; 12.5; 12.8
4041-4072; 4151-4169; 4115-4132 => 1.0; 12.9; 12.7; 12.7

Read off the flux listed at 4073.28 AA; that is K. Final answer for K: 11.94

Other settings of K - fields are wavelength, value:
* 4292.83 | 13.03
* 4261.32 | 12.97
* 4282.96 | 13.63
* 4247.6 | 12.24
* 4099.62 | 10.42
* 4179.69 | 12.83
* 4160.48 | 13.53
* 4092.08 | 13.01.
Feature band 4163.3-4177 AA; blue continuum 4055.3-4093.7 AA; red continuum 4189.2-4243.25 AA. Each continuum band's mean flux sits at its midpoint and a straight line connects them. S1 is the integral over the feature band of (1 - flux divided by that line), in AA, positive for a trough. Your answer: 0.5 AA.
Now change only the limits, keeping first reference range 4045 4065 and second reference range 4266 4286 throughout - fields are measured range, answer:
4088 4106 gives 2.4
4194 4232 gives 0.8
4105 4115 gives 1.6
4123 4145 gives 0.8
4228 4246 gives 0.2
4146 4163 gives 0.4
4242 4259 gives -0.1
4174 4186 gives 1.0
